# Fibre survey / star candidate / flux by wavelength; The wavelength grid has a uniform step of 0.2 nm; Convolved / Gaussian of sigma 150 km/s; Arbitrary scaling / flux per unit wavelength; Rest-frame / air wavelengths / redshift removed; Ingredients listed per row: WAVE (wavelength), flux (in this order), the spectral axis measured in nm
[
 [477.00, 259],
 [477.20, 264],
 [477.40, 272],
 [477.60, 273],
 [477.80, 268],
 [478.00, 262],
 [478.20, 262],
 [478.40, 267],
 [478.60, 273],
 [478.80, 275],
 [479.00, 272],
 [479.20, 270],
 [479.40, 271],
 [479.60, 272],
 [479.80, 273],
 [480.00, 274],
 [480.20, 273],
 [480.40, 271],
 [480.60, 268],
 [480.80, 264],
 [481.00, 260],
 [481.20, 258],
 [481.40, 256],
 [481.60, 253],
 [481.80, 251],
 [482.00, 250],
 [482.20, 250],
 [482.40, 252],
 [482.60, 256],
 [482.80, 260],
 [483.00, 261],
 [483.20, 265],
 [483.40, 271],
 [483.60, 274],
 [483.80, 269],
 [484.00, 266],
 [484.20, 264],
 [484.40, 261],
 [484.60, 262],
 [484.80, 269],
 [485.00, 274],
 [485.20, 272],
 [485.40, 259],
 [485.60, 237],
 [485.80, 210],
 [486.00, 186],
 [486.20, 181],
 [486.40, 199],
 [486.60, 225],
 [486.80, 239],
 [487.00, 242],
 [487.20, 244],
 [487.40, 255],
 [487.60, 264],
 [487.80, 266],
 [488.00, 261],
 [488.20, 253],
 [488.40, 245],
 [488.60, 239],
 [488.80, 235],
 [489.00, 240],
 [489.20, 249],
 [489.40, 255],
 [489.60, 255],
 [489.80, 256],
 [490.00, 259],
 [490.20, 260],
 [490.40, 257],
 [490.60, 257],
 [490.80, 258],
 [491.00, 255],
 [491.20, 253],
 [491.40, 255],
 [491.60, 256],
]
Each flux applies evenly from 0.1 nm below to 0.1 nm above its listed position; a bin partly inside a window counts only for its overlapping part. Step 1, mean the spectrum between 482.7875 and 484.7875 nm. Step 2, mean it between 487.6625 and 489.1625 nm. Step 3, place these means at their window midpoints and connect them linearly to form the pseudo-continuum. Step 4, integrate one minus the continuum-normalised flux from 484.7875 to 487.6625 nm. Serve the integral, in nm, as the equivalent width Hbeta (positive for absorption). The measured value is 0.24 nm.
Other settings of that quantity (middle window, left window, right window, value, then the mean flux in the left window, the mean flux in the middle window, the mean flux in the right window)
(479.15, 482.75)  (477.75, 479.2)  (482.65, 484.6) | 0.06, 269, 262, 265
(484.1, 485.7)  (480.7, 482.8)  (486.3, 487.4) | -0.14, 255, 262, 232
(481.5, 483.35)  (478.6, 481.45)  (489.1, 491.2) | 0.07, 269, 256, 256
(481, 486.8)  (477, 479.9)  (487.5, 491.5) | 0.26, 269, 250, 254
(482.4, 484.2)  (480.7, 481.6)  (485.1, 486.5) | -0.18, 259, 264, 221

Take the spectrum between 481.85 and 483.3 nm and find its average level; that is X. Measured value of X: 256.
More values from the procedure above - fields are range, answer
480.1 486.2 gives 256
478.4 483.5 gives 264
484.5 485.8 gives 258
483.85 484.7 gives 264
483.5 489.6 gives 247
